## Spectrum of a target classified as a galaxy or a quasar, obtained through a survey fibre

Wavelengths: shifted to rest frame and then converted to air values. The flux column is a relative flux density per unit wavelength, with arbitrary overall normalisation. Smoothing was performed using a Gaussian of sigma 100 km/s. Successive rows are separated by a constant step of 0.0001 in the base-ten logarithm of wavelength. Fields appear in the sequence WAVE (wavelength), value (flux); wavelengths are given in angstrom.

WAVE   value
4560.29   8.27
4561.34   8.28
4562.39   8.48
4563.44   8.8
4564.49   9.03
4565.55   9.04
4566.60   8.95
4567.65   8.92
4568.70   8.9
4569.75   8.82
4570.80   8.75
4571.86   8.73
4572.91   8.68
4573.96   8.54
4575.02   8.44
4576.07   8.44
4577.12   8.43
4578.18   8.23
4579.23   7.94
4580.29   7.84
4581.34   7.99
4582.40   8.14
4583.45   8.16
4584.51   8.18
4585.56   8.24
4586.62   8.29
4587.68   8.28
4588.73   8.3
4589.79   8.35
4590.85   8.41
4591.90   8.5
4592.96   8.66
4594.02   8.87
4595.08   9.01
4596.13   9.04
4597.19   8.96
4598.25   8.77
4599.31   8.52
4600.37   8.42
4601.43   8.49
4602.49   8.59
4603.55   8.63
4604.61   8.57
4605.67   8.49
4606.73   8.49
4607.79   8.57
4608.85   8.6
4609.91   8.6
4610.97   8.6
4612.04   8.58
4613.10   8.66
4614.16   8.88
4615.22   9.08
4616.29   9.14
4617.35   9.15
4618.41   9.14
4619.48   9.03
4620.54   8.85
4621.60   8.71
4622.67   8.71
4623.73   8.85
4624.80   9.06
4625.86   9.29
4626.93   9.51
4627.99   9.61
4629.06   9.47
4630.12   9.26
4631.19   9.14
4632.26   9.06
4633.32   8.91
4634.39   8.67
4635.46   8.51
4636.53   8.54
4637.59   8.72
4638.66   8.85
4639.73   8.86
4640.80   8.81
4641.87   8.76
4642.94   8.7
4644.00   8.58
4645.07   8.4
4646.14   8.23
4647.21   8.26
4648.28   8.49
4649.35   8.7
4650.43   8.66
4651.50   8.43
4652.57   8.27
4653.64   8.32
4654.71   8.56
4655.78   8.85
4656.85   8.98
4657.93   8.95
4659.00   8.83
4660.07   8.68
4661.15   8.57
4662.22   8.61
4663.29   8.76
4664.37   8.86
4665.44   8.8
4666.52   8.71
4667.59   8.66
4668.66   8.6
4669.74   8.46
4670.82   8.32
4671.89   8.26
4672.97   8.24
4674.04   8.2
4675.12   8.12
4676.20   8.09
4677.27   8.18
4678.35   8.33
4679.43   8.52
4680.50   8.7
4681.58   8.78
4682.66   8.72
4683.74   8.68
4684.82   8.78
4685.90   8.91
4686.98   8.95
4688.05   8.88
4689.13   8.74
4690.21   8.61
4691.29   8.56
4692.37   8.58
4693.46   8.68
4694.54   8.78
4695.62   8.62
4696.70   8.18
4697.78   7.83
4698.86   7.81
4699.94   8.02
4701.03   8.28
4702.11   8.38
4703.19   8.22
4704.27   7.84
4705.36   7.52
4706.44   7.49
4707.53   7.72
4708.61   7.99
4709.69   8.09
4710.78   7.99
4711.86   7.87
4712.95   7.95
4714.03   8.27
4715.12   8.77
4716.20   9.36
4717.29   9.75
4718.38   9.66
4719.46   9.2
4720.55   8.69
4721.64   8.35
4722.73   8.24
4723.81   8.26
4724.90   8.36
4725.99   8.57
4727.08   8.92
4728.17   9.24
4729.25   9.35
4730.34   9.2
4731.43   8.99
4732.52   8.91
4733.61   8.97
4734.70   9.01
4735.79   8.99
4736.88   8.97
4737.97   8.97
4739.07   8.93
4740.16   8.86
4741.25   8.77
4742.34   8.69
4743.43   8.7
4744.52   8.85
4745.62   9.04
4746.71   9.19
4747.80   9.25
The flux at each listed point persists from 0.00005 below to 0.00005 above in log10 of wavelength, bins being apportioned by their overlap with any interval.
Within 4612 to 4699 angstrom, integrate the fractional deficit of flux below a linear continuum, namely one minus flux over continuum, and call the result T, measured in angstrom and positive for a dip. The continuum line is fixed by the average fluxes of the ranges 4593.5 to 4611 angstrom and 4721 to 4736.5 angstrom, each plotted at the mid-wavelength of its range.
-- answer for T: 0.3 angstrom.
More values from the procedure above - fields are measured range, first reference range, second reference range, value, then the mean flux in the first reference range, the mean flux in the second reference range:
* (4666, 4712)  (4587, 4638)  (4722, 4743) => 2.5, 8.8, 8.85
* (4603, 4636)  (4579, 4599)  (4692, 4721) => -1.9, 8.43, 8.35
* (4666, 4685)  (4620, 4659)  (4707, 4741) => 0.7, 8.79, 8.72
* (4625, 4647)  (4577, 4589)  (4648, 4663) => -1.0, 8.16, 8.64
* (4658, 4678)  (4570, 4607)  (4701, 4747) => 0.1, 8.47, 8.64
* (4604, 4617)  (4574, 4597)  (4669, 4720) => -0.5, 8.38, 8.42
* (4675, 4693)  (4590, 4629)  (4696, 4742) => 0.0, 8.81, 8.54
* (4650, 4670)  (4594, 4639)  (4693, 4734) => 0.1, 8.85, 8.48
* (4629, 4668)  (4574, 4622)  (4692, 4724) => -1.1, 8.56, 8.35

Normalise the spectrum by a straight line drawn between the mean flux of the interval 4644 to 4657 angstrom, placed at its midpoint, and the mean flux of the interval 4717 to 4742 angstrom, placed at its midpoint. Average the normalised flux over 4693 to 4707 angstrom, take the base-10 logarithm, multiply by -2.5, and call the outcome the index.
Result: 0.08 mag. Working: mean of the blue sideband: 8.5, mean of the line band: 8.12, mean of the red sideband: 8.91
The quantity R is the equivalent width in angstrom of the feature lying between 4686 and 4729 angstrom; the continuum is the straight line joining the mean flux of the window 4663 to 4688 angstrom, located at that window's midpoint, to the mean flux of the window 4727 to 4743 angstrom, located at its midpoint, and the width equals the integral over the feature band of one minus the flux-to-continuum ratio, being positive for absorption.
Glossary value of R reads 1.6 angstrom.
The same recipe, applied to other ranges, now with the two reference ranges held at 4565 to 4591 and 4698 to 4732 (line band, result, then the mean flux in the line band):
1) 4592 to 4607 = -0.4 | 8.68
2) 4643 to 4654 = 0.0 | 8.45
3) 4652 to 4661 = -0.2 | 8.67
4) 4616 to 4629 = -1.0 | 9.1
